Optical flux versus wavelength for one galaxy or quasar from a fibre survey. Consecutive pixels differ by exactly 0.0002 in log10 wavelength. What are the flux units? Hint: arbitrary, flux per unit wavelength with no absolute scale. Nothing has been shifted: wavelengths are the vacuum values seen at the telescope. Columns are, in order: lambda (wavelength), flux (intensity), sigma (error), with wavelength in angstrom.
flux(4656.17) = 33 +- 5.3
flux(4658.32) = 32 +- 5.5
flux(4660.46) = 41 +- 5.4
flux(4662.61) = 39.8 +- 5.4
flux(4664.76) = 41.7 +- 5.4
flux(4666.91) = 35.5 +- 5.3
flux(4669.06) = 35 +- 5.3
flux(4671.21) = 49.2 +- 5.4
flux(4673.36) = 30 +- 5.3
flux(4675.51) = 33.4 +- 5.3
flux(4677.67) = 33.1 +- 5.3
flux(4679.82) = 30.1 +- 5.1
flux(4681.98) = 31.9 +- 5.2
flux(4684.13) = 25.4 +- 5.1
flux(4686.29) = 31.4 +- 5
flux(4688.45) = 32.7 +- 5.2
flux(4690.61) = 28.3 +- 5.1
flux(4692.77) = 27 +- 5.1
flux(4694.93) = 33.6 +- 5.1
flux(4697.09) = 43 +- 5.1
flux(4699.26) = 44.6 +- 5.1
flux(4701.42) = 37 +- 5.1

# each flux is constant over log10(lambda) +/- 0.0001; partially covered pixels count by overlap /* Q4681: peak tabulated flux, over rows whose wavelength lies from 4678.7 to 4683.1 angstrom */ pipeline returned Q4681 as 31.9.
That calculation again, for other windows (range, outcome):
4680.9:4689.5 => 32.7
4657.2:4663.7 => 41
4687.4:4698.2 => 43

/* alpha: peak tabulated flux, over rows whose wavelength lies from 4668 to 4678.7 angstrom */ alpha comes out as 49.2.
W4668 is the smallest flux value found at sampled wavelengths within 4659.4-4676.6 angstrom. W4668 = 30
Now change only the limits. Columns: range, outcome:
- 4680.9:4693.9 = 25.4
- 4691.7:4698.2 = 27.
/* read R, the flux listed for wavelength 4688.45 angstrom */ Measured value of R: 32.7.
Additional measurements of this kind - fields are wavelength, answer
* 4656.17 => 33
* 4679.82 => 30.1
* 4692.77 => 27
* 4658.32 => 32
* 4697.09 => 43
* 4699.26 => 44.6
